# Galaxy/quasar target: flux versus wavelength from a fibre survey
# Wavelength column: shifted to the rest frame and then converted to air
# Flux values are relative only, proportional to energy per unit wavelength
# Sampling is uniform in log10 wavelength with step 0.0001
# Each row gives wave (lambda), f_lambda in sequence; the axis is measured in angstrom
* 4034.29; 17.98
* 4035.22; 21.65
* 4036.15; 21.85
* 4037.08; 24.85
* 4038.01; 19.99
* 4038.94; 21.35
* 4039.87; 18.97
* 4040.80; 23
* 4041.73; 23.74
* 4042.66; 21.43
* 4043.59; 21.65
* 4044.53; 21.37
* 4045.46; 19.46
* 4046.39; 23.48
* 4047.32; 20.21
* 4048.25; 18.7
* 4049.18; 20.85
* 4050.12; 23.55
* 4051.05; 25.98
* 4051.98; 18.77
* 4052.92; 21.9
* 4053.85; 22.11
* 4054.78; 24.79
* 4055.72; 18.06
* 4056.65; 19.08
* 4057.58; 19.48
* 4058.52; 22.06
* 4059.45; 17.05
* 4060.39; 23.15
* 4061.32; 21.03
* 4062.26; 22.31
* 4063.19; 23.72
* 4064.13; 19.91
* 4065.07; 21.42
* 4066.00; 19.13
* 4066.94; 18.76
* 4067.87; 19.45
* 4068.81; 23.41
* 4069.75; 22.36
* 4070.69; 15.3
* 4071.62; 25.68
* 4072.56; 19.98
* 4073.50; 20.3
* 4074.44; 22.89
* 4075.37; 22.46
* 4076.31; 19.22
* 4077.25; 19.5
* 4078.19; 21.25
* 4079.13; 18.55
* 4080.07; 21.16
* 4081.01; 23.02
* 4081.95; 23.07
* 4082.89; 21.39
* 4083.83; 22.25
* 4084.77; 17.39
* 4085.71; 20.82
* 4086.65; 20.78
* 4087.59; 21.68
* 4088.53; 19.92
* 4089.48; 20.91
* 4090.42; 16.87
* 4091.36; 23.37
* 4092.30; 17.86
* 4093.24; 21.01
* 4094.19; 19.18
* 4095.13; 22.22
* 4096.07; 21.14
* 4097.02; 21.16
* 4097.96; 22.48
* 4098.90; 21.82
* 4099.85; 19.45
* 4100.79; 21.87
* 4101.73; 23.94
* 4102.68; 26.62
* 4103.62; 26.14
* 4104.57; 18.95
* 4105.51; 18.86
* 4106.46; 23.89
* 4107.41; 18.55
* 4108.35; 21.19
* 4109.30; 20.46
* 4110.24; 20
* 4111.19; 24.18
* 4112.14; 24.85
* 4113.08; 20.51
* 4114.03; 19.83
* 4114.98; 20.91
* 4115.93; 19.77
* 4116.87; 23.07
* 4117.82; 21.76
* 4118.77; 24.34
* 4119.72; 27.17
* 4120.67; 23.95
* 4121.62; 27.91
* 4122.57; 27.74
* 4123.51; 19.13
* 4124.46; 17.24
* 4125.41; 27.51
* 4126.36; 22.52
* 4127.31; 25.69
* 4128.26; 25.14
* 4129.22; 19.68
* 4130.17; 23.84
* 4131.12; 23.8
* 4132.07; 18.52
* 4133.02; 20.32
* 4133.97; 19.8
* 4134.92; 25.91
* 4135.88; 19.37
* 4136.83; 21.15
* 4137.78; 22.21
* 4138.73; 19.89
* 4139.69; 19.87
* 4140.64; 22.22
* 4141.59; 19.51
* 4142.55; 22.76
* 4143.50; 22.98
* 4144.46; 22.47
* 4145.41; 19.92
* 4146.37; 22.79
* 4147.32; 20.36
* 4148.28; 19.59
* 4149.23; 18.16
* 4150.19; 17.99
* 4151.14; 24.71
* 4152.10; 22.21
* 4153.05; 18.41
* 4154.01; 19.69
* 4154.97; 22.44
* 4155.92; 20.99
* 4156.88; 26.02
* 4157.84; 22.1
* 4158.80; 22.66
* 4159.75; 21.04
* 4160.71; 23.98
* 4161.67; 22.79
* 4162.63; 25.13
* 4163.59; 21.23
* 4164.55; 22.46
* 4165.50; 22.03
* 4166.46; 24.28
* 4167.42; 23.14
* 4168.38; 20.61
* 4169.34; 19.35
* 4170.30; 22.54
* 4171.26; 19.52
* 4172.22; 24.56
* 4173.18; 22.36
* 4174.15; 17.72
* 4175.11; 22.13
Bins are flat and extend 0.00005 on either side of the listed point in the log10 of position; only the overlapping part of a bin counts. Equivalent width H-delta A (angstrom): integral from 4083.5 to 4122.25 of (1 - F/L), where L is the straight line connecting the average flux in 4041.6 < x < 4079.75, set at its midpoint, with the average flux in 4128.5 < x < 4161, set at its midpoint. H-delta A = -0.9 angstrom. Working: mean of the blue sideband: 21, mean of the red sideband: 21.4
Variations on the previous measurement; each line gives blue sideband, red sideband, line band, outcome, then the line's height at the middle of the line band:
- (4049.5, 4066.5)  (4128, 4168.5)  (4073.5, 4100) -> 0.75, 21.4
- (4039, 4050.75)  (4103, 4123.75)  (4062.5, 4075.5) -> 0.46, 21.8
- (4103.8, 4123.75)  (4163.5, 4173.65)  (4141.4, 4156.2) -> 0.80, 22.2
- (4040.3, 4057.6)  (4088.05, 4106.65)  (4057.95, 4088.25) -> 0.68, 21.4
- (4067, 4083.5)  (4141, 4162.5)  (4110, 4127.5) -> -1.39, 21.4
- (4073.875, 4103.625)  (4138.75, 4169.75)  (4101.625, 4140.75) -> -1.62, 21.4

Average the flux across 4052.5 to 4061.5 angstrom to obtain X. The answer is 20.9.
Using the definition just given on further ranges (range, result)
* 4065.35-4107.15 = 21.1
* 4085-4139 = 21.9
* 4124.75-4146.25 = 22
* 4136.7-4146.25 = 21.4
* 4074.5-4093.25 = 20.7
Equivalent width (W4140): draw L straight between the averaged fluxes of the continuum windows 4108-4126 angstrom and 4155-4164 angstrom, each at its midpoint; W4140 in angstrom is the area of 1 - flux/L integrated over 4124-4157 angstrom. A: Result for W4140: 1.8 angstrom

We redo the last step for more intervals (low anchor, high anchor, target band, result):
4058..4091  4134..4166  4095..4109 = -0.5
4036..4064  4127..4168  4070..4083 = 0.3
